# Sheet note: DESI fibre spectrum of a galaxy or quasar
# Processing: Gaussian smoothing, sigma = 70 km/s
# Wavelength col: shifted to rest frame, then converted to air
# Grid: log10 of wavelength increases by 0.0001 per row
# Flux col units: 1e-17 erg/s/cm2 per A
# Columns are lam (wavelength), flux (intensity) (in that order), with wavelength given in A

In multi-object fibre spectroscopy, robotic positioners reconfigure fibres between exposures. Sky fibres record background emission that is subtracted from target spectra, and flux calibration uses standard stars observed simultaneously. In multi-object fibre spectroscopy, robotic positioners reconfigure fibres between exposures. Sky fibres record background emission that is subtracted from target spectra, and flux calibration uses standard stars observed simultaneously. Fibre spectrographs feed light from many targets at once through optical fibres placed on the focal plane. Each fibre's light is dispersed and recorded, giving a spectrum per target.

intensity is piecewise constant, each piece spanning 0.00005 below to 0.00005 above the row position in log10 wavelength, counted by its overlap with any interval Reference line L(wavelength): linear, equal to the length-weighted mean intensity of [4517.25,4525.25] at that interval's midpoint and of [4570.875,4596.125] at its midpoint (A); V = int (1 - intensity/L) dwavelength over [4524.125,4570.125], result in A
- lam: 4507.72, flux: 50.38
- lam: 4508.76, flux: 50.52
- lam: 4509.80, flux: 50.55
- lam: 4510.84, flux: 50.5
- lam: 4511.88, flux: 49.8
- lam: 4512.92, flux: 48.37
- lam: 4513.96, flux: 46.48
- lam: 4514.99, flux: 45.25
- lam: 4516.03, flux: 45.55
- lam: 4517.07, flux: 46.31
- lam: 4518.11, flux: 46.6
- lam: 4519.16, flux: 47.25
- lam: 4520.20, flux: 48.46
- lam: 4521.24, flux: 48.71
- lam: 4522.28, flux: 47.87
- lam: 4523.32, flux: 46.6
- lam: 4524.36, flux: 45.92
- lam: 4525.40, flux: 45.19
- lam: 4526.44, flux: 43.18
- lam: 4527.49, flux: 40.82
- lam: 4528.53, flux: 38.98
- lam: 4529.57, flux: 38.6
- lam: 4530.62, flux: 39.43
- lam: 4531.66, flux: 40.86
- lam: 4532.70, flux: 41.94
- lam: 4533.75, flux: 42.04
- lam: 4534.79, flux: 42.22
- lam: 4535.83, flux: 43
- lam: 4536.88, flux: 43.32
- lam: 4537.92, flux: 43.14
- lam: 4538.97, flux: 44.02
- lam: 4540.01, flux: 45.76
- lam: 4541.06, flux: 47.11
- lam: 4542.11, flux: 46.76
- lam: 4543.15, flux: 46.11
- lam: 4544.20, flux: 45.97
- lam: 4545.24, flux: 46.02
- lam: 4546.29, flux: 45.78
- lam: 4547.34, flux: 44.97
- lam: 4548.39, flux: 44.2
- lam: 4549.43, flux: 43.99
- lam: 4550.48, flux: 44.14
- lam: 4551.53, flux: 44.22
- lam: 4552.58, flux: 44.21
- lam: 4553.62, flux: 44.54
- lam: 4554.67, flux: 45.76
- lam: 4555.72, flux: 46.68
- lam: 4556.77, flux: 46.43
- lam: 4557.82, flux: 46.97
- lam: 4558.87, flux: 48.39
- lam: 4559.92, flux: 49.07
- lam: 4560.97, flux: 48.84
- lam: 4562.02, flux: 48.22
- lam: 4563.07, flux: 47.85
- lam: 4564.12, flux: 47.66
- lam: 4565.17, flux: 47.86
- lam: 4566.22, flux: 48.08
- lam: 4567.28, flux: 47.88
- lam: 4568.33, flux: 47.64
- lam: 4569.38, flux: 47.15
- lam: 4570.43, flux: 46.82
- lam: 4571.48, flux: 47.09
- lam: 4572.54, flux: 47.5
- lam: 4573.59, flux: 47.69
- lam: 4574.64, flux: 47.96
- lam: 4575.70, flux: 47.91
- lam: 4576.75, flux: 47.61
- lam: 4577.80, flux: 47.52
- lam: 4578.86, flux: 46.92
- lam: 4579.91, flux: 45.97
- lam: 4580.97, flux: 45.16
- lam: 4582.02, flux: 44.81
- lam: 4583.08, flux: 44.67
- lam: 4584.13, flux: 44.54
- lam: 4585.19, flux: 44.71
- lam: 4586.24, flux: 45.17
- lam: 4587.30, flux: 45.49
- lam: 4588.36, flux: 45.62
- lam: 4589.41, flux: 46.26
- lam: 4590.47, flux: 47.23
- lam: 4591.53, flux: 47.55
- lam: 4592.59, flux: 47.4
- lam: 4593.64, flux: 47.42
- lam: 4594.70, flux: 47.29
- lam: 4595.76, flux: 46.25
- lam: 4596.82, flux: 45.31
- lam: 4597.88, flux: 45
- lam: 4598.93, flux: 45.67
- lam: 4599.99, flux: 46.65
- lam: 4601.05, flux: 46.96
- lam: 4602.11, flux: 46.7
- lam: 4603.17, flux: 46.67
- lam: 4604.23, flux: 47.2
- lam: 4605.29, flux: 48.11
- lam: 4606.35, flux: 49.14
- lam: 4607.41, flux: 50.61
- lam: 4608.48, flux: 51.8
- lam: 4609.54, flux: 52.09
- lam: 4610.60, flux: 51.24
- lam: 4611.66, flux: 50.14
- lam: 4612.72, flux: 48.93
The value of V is 1.8 A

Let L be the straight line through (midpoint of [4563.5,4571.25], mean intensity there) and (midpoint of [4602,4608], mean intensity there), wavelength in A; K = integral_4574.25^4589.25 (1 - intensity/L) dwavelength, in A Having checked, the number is 0.6 A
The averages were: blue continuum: 47.6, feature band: 46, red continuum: 48.1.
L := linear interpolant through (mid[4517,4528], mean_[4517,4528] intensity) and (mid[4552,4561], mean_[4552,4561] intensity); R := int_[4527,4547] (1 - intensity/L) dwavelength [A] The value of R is 1.3 A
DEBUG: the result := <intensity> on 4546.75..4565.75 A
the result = 46.3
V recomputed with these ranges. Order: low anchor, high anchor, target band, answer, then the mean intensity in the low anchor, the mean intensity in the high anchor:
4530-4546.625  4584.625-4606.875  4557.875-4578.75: -1.2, 43.9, 46.6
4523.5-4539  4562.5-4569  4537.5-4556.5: -0.2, 42.2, 47.8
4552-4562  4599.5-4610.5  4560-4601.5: 0.8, 46.8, 48.7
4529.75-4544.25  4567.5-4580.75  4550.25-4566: -0.4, 43.5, 47.3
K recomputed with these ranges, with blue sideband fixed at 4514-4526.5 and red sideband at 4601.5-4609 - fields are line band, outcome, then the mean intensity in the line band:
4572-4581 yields 0.12 A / 47.2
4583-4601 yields 0.80 A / 46.1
